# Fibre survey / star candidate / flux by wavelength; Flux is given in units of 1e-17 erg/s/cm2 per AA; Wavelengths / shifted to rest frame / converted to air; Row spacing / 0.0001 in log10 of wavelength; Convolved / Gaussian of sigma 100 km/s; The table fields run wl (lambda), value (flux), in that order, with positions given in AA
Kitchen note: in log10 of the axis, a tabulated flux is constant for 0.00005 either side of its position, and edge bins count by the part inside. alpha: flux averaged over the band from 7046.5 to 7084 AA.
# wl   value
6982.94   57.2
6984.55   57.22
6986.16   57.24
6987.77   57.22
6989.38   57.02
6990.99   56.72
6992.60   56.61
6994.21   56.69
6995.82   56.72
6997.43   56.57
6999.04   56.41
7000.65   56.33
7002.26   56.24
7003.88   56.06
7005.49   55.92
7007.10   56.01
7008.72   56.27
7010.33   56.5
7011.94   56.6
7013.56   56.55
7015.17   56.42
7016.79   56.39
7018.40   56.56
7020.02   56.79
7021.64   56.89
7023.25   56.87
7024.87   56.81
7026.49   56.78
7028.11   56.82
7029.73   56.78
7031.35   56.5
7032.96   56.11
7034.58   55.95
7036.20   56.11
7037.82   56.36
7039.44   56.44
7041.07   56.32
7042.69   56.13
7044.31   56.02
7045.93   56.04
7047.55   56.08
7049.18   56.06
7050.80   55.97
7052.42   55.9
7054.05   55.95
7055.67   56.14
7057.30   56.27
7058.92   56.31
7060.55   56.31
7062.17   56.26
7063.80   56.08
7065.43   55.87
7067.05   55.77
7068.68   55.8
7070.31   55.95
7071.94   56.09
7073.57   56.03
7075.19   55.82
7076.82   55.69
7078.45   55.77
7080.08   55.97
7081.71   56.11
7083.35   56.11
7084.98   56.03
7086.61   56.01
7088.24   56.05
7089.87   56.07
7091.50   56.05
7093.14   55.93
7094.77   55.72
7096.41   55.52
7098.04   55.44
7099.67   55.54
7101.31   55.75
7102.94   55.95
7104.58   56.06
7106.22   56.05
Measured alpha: 56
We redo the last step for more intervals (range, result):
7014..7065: 56.3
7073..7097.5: 55.9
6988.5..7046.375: 56.5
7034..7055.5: 56.1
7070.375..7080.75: 55.9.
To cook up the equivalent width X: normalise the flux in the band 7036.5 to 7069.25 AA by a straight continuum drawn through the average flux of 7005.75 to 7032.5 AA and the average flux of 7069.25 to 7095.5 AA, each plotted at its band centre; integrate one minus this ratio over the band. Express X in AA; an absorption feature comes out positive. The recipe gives 0.1 AA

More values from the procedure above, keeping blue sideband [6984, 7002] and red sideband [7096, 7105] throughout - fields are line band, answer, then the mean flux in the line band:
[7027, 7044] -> 0.01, 56.3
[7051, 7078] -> 0.04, 56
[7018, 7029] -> -0.06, 56.8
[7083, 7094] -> -0.04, 56.1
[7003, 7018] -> 0.08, 56.3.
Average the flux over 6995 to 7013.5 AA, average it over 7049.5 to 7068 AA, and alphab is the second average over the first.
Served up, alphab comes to 1.0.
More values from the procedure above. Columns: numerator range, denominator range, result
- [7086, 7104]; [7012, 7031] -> 0.99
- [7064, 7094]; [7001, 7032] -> 0.99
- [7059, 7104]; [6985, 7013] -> 0.99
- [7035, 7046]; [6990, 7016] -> 1.00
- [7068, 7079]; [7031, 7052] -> 1.00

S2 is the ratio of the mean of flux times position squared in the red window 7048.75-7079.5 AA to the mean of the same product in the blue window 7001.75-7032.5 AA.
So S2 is 1.0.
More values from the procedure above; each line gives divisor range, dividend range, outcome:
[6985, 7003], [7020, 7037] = 1.01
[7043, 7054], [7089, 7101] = 1.01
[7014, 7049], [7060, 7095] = 1.01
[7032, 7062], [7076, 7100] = 1.01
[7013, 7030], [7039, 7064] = 1.00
